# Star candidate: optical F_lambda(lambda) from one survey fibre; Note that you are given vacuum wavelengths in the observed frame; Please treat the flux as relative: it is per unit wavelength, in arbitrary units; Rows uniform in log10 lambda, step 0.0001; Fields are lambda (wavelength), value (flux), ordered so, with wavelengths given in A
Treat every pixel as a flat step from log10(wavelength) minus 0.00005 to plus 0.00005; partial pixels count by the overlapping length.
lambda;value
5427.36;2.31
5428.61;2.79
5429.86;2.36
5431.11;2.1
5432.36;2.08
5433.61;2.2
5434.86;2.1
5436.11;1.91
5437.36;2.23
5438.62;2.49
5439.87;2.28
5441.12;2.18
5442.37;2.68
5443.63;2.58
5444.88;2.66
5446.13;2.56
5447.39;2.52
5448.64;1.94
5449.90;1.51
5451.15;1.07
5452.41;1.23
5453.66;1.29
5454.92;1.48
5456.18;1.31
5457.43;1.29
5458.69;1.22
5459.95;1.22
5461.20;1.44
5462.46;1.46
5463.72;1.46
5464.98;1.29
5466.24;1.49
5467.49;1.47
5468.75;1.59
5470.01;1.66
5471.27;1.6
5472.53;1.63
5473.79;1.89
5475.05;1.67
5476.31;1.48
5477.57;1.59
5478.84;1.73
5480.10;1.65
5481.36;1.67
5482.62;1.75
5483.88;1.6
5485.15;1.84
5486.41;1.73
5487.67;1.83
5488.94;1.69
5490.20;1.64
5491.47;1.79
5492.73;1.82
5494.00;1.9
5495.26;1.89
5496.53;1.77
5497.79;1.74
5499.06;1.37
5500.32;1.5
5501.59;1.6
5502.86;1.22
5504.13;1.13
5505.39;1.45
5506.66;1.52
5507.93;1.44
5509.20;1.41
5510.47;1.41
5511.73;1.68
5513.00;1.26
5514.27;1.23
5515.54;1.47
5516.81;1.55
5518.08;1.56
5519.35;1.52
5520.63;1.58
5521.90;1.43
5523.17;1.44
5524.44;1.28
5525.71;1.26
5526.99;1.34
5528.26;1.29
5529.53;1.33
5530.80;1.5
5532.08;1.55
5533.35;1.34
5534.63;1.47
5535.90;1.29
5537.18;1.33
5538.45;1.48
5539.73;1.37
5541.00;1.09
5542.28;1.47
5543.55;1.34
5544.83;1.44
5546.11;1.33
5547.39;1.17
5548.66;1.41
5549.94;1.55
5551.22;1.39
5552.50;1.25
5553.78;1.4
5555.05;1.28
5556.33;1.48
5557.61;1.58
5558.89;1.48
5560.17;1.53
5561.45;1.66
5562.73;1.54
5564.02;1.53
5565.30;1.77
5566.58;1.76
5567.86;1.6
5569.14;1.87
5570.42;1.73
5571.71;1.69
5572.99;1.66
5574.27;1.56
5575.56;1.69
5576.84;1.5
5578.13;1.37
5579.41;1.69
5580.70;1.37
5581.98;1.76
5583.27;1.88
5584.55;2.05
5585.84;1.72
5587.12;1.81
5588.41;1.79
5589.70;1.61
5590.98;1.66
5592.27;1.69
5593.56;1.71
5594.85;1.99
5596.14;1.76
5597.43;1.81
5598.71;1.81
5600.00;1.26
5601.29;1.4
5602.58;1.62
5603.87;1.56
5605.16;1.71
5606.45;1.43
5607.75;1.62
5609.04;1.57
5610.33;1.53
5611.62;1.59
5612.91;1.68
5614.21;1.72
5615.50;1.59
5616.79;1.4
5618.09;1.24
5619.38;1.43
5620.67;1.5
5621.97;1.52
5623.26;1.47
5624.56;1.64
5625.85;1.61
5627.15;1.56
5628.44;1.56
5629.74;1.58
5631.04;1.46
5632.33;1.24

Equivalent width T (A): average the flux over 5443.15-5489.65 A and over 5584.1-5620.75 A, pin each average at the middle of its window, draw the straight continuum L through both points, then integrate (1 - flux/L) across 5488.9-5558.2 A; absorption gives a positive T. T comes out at 7.9 A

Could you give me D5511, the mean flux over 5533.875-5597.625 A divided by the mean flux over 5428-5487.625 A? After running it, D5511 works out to 0.9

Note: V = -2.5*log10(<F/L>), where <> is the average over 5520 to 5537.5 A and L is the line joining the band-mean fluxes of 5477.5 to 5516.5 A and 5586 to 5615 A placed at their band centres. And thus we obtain 0.16 mag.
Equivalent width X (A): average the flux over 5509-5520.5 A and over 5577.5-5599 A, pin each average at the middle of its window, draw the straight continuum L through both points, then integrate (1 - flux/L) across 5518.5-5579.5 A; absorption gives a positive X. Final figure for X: 4.6 A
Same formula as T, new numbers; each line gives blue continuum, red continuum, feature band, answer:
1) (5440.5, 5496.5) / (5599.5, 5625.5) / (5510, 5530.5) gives 2.81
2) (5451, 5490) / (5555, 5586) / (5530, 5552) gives 3.05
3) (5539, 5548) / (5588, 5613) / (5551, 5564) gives -0.63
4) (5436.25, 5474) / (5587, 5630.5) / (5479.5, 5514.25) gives 2.39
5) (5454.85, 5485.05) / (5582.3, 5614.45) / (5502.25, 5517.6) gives 1.74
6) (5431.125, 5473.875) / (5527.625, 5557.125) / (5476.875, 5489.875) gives -0.43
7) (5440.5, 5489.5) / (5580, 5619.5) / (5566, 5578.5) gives 0.02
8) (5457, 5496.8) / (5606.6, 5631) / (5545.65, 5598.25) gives -1.64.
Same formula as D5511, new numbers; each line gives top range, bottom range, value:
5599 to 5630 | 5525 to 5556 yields 1.13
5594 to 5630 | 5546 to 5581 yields 1.03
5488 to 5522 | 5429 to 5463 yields 0.81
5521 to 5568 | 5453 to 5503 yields 0.90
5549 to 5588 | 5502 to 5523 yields 1.12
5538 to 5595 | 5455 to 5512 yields 1.00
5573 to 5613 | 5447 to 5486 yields 1.07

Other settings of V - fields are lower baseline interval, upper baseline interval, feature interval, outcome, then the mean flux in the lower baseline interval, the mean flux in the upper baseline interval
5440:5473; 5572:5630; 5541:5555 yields 0.21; 1.69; 1.62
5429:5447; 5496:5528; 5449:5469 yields 0.45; 2.32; 1.44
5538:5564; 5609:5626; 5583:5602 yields -0.16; 1.41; 1.53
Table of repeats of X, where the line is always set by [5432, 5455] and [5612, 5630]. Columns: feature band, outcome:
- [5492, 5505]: 2.1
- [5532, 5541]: 2.1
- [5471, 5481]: 1.6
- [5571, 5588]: -0.2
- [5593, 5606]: -0.5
